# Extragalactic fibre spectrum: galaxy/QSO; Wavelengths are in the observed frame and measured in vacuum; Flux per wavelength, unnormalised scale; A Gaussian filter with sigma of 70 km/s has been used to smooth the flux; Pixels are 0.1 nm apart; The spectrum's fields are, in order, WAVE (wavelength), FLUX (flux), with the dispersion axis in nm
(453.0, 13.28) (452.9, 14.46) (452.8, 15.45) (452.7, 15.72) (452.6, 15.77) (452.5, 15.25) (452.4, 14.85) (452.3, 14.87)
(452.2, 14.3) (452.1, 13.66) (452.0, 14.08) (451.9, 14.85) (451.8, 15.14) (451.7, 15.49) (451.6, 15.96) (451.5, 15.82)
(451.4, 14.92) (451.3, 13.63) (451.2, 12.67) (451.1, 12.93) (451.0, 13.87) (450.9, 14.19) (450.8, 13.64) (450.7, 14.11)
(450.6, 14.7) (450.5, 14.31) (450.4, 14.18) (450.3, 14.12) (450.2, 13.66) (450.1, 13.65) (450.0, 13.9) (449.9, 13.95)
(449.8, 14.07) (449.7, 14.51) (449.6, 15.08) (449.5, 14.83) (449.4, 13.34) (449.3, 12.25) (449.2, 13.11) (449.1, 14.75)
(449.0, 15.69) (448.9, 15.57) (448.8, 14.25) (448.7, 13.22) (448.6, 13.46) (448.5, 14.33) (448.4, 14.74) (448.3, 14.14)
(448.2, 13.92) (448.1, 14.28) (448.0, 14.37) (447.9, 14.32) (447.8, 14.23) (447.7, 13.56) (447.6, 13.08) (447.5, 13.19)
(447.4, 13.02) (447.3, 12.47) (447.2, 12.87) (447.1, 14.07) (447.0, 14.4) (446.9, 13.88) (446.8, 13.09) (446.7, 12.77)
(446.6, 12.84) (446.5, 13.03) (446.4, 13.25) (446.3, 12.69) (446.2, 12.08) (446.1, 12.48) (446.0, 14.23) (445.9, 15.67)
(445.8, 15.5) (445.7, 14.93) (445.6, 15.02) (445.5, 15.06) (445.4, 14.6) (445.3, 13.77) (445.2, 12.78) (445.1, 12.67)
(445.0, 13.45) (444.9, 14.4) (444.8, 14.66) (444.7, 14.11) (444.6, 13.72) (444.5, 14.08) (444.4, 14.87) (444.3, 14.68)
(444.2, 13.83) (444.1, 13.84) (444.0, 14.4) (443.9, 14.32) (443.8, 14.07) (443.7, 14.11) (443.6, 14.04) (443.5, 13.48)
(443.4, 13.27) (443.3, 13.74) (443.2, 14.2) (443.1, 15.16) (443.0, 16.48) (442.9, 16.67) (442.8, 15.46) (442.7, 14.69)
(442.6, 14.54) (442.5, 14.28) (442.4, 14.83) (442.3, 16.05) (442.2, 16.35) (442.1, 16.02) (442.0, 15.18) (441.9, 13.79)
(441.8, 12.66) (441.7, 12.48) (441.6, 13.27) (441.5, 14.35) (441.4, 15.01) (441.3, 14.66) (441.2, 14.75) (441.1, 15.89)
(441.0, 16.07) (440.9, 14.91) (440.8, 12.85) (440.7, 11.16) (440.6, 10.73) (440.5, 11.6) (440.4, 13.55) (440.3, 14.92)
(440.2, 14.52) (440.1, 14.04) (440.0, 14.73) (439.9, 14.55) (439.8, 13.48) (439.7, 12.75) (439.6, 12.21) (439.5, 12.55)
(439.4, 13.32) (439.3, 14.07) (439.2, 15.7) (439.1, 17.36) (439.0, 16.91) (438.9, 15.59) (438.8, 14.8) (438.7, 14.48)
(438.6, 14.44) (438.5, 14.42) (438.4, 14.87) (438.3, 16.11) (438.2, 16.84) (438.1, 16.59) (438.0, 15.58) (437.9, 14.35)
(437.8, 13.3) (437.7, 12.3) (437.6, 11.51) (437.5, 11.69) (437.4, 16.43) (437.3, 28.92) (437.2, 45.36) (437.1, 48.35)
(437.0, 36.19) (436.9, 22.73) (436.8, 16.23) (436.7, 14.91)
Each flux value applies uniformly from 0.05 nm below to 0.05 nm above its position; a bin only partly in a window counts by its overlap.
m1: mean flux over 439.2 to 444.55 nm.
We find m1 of 14.2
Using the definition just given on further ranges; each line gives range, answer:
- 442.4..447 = 14.1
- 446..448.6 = 13.5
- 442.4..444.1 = 14.5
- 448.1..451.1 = 14.1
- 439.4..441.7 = 13.7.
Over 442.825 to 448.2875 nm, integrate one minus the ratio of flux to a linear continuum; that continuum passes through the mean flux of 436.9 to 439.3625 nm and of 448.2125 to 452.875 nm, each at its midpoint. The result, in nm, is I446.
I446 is 0.766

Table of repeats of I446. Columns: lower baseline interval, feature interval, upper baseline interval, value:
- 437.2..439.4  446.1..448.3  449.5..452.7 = 0.23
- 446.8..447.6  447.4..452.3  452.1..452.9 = 0.01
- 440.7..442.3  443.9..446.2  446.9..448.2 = -0.03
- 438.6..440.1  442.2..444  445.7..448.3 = -0.09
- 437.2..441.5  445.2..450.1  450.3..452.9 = 0.27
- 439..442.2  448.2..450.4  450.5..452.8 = 0.05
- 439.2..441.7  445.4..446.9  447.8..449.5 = 0.02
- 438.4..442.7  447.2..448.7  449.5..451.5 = 0.04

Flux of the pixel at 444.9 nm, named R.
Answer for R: 14.4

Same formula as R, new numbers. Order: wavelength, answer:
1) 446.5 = 13.03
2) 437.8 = 13.3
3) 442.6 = 14.54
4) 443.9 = 14.32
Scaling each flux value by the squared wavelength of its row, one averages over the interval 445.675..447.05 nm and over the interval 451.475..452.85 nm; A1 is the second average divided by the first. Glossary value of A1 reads 1.14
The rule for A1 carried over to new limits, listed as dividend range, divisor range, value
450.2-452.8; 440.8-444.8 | 1.04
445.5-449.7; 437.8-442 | 1.00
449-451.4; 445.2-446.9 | 1.03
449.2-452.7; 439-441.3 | 1.08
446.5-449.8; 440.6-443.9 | 0.98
